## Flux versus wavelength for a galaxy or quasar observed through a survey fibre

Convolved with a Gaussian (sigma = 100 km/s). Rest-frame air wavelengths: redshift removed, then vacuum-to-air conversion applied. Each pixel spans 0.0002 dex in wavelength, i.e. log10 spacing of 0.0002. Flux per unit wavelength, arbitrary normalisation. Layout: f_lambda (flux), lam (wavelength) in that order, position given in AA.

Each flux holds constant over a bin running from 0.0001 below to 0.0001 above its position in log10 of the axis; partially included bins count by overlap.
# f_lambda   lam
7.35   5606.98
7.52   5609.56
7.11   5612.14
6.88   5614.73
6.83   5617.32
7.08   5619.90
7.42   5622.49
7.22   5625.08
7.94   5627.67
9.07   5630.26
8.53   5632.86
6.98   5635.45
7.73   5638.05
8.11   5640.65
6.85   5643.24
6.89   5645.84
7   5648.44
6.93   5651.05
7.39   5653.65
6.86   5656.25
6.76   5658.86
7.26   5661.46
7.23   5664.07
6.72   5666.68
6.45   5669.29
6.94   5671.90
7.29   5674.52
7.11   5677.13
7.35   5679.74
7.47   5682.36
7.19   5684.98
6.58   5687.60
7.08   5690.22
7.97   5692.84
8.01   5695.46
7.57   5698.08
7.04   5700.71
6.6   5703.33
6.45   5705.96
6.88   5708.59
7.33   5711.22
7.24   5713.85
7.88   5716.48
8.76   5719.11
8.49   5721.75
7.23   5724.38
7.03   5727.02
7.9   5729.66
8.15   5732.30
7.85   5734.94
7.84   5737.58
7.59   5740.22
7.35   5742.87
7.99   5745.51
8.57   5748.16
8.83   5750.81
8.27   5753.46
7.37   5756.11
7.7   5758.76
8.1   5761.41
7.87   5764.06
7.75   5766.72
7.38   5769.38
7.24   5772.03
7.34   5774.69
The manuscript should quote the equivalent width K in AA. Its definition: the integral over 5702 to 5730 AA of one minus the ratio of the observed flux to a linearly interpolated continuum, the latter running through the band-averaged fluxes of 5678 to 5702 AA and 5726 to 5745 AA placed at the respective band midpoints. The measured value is 0.5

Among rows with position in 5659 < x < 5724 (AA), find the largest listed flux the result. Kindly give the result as 8.76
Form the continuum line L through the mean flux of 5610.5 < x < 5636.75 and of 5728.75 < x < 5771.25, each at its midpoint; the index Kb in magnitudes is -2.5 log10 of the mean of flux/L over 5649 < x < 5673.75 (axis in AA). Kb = 0.10 mag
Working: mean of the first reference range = 7.51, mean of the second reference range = 7.9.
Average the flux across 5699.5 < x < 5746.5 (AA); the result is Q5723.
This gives 7.53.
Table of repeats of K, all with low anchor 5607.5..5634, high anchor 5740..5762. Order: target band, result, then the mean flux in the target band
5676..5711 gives 2.7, 7.18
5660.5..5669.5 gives 0.9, 6.96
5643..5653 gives 0.9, 6.95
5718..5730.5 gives 0.0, 7.86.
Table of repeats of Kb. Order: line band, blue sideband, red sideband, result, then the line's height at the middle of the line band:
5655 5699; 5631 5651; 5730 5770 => 0.06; 7.6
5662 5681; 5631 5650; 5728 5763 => 0.09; 7.62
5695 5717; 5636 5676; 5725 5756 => 0.06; 7.57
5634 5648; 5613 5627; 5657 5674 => -0.04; 7.02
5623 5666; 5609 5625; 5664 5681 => -0.05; 7.06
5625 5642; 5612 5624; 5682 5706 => -0.13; 7.09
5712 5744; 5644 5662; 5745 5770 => -0.01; 7.72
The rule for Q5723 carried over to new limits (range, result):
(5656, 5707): 7.1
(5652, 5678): 7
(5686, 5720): 7.32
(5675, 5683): 7.3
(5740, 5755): 8.12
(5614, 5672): 7.27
